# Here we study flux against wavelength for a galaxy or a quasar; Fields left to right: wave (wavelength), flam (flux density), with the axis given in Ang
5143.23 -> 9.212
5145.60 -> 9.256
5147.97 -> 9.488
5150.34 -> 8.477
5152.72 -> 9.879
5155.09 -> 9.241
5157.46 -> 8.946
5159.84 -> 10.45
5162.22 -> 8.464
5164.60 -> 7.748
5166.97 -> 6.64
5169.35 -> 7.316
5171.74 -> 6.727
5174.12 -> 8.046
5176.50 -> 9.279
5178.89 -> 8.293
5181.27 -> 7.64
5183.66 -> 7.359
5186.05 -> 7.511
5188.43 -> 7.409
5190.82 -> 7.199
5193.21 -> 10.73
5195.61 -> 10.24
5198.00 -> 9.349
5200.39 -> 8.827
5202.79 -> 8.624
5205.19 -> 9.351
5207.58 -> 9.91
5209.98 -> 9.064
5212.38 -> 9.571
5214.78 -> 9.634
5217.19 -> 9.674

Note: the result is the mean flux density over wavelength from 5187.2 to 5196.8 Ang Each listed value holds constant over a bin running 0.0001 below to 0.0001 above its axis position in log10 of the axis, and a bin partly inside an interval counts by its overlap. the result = 8.89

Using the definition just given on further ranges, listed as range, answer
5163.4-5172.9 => 7.11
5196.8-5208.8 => 9.22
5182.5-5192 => 7.37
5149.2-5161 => 9.4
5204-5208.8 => 9.64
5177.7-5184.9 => 7.76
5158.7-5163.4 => 9.44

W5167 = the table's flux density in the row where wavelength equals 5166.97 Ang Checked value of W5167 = 6.64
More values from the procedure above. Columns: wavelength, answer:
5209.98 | 9.064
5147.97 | 9.488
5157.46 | 8.946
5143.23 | 9.212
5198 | 9.349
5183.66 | 7.359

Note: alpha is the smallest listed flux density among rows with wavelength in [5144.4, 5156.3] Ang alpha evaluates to 8.477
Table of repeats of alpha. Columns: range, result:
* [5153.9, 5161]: 8.946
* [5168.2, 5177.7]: 6.727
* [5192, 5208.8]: 8.624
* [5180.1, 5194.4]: 7.199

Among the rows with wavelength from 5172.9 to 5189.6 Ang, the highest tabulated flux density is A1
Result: 9.279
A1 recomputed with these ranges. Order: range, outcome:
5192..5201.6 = 10.73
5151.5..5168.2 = 10.45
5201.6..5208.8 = 9.91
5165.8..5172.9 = 7.316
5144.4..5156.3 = 9.879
